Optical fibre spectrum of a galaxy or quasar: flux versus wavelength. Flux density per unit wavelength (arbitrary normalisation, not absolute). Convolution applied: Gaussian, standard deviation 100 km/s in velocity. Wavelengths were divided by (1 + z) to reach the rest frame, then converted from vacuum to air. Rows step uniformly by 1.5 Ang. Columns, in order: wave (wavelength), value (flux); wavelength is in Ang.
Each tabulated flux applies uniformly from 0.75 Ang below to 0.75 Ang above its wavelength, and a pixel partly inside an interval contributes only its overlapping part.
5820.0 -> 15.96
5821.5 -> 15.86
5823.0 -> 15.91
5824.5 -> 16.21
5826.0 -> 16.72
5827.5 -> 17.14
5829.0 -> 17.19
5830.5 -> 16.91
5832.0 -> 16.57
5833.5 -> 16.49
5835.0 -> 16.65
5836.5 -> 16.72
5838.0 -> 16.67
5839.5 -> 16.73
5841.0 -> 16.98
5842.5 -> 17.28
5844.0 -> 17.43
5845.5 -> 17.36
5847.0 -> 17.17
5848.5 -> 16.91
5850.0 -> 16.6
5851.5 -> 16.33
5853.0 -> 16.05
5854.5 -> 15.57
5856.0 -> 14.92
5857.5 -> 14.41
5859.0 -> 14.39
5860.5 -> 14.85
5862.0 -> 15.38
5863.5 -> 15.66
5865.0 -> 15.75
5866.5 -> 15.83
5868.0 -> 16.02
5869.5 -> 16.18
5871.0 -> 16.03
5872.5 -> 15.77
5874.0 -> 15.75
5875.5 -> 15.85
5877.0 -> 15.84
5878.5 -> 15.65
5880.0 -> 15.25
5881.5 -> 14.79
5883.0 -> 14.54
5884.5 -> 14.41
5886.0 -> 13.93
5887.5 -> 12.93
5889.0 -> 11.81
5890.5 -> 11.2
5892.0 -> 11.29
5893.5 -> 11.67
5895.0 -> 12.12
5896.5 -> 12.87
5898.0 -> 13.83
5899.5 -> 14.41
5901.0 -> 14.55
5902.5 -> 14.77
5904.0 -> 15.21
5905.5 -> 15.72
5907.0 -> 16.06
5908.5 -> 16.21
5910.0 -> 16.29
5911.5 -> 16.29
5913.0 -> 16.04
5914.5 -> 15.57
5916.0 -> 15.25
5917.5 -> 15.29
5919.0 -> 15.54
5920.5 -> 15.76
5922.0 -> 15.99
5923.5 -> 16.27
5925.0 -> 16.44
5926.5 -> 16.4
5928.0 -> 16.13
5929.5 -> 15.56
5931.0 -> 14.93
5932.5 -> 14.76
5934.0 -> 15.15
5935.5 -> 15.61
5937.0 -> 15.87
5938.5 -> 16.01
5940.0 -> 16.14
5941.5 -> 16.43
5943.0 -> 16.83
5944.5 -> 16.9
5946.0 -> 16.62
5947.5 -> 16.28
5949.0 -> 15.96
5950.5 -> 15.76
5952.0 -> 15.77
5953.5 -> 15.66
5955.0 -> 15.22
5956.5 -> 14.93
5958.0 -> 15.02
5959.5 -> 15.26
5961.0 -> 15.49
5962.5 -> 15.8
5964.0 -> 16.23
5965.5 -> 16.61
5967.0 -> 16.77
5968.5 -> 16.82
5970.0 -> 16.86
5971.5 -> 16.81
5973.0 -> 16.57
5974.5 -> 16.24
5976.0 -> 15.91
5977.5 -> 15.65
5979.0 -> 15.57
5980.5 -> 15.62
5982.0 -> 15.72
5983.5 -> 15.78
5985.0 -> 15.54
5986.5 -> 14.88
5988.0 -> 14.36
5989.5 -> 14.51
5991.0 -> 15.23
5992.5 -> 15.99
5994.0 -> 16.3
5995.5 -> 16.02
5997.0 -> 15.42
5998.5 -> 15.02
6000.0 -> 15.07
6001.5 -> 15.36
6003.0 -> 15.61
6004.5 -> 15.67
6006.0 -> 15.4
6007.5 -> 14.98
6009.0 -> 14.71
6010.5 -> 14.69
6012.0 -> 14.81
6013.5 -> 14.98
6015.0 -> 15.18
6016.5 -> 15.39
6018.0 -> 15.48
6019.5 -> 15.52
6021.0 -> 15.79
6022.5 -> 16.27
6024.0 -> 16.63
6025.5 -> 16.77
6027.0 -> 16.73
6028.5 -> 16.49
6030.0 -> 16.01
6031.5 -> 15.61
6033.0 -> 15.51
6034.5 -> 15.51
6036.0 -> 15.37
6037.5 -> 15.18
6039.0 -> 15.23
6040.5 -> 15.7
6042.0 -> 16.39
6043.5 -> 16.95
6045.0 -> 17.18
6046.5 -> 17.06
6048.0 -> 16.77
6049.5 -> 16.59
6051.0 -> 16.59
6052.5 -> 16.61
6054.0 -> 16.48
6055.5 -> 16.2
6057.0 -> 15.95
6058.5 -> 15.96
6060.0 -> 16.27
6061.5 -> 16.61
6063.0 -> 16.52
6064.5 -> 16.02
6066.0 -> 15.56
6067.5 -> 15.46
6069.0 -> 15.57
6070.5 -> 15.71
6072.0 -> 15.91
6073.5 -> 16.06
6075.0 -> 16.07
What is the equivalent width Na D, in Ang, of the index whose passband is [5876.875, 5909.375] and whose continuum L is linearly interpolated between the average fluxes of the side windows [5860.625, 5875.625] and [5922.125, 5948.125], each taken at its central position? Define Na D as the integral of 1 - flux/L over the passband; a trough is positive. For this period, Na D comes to 3.8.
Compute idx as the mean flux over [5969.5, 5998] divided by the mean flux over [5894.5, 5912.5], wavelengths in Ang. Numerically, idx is 1.1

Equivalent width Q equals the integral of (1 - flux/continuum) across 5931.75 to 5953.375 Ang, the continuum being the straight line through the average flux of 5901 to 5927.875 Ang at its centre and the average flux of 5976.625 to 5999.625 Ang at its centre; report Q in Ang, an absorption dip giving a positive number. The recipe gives -0.5 Ang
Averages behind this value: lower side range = 15.8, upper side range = 15.4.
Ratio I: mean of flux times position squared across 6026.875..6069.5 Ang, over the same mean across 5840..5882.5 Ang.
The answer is 1.1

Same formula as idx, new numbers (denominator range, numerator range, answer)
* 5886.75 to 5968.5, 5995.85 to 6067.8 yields 1.04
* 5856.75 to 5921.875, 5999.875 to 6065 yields 1.07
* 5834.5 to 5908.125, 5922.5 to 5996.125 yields 1.04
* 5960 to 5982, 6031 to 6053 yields 1.00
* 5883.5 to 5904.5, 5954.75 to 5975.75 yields 1.22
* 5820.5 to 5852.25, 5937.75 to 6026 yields 0.94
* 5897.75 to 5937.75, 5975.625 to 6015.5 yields 0.98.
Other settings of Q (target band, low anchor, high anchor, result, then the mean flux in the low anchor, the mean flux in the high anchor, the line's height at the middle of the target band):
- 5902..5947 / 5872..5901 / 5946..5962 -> -3.1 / 13.9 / 15.6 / 14.8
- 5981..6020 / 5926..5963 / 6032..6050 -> 1.6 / 15.8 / 16.1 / 16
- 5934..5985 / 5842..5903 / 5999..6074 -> -1.8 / 15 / 15.9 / 15.4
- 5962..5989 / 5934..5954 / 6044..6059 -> 0.4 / 16.1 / 16.6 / 16.2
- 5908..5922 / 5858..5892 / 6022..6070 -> -0.6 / 14.8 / 16.2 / 15.1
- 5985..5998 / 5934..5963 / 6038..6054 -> 0.6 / 15.9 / 16.5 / 16.1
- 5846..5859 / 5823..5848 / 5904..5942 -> 0.6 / 16.9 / 15.8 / 16.7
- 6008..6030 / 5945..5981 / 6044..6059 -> 0.9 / 16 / 16.6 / 16.3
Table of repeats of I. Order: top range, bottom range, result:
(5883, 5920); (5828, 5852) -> 0.87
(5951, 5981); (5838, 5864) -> 1.03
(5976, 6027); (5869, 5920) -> 1.09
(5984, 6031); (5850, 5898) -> 1.11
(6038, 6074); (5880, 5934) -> 1.16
